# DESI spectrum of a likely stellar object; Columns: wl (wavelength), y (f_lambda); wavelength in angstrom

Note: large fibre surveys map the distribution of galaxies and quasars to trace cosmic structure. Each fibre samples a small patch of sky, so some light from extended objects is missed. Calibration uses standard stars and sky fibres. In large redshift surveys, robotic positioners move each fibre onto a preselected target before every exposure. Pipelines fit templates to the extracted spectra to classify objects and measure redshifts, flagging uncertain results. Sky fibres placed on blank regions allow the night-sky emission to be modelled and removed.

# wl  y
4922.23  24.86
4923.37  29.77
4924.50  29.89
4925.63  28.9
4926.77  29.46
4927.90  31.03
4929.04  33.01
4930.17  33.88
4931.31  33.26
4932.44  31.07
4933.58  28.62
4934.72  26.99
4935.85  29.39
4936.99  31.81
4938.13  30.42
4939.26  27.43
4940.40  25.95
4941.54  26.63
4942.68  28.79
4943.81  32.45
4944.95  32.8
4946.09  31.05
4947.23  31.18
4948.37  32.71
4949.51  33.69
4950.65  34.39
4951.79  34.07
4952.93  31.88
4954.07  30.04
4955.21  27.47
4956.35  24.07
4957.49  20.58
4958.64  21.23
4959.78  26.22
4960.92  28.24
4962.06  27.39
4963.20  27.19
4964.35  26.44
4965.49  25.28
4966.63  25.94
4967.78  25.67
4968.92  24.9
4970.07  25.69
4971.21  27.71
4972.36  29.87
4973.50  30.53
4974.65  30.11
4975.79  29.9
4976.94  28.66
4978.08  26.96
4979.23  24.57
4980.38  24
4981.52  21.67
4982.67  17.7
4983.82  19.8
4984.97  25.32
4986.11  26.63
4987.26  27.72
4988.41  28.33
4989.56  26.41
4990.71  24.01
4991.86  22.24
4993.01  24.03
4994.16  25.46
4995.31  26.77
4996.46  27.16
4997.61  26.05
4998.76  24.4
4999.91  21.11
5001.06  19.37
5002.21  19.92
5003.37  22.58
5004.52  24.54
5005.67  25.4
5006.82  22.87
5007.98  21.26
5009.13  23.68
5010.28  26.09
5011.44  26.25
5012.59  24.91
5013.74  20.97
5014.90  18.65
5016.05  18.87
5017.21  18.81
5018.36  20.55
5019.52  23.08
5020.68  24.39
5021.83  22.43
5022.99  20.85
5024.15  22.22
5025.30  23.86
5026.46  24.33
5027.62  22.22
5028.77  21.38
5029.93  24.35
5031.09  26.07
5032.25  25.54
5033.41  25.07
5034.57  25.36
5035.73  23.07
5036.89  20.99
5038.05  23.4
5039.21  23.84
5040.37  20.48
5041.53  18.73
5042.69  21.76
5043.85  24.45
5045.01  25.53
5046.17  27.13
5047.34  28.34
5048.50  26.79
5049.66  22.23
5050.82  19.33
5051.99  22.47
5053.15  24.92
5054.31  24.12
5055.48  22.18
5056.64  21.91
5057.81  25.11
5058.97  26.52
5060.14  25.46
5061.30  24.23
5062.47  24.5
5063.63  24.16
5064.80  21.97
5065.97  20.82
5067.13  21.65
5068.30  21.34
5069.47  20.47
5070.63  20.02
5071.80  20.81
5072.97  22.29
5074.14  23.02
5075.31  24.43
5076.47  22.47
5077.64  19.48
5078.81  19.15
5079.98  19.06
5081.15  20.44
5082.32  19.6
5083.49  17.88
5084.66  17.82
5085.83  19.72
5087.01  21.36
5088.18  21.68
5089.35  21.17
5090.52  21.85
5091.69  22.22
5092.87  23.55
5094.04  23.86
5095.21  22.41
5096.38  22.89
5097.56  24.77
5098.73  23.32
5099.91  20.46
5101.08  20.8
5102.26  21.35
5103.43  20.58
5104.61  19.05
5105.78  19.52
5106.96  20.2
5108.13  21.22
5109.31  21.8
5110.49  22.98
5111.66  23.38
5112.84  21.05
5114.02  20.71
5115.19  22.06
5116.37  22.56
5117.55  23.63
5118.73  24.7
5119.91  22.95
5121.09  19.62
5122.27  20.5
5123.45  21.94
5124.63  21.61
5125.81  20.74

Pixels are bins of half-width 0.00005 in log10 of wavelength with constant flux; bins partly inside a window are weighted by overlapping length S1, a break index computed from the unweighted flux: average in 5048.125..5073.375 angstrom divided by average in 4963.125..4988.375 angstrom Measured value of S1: 0.9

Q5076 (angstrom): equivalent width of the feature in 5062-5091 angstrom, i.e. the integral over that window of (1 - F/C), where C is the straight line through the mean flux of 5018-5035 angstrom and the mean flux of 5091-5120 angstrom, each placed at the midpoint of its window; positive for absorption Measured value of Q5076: 1.9 angstrom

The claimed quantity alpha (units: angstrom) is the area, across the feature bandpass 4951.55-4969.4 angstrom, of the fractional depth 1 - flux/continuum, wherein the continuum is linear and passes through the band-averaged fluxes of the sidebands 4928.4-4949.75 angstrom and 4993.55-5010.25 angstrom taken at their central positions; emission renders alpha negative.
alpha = 1.1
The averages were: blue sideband 30.5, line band 26.5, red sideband 23.7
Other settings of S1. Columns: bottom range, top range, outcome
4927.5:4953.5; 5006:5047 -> 0.74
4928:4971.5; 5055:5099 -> 0.76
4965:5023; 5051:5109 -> 0.90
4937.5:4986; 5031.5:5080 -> 0.84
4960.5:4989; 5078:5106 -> 0.80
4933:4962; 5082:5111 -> 0.73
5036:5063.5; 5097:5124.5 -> 0.92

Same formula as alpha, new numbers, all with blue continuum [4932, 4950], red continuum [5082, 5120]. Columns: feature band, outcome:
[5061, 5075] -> 0.7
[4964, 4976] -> 0.5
